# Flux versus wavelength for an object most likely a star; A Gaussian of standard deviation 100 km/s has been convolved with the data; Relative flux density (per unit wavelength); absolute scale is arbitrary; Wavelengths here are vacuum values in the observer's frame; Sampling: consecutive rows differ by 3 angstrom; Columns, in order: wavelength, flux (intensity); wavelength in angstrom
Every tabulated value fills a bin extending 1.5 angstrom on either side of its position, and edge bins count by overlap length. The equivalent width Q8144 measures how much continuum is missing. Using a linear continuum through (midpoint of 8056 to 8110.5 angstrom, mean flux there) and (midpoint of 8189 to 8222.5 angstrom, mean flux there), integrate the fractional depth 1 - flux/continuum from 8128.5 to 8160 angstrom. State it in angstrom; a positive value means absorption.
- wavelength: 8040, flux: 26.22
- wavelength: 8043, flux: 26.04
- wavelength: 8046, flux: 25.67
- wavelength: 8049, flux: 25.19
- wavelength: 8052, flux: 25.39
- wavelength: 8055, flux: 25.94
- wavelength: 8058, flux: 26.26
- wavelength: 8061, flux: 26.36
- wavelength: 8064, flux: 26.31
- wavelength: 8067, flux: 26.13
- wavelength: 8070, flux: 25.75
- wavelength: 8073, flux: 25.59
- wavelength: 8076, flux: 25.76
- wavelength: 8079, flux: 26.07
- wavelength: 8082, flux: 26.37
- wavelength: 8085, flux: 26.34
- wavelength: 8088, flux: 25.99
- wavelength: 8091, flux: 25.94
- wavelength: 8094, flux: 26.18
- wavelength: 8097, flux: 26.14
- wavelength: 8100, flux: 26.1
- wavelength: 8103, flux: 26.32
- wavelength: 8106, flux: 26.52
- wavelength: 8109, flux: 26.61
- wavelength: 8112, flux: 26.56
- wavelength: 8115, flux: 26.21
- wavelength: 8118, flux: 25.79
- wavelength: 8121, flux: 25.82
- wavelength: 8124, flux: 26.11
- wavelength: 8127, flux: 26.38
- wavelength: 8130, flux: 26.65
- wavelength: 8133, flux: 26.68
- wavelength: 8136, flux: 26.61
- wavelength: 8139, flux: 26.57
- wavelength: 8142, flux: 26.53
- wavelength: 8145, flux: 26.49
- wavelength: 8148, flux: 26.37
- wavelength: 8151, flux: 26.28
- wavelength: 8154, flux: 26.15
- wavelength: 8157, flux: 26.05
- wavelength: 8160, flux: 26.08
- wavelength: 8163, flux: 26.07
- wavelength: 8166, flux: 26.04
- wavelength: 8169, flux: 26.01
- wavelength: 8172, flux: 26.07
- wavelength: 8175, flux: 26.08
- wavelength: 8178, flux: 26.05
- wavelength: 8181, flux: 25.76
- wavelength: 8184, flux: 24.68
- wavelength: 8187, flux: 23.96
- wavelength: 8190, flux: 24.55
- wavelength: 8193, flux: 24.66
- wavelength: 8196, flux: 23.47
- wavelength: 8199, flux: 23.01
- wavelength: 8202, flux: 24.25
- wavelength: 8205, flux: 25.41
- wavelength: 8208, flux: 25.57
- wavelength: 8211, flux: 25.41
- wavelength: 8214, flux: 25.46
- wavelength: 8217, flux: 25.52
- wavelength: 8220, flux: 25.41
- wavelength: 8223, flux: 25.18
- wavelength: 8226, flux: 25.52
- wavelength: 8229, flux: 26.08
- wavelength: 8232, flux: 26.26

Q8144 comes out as -1.2 angstrom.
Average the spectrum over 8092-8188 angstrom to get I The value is 26.1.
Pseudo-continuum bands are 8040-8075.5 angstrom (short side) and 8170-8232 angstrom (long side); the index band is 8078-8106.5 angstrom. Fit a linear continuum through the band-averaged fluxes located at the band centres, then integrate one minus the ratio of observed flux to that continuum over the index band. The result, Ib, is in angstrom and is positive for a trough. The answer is -0.5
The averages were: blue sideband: 25.9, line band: 26.2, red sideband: 25.1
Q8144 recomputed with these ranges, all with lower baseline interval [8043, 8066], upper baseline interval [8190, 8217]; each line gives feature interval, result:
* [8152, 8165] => -0.5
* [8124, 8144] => -1.0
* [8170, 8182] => -0.5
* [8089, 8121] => -0.9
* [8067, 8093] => -0.3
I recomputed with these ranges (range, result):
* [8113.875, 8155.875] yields 26.3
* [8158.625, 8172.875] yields 26.1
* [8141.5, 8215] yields 25.4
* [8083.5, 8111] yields 26.2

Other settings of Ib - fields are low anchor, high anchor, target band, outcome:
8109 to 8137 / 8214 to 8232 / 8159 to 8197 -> 0.8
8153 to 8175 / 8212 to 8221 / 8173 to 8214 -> 1.4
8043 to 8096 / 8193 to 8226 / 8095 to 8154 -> -1.9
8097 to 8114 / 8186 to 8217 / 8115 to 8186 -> -1.6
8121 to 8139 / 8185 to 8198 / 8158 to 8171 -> -0.5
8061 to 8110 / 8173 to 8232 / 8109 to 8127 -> -0.2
